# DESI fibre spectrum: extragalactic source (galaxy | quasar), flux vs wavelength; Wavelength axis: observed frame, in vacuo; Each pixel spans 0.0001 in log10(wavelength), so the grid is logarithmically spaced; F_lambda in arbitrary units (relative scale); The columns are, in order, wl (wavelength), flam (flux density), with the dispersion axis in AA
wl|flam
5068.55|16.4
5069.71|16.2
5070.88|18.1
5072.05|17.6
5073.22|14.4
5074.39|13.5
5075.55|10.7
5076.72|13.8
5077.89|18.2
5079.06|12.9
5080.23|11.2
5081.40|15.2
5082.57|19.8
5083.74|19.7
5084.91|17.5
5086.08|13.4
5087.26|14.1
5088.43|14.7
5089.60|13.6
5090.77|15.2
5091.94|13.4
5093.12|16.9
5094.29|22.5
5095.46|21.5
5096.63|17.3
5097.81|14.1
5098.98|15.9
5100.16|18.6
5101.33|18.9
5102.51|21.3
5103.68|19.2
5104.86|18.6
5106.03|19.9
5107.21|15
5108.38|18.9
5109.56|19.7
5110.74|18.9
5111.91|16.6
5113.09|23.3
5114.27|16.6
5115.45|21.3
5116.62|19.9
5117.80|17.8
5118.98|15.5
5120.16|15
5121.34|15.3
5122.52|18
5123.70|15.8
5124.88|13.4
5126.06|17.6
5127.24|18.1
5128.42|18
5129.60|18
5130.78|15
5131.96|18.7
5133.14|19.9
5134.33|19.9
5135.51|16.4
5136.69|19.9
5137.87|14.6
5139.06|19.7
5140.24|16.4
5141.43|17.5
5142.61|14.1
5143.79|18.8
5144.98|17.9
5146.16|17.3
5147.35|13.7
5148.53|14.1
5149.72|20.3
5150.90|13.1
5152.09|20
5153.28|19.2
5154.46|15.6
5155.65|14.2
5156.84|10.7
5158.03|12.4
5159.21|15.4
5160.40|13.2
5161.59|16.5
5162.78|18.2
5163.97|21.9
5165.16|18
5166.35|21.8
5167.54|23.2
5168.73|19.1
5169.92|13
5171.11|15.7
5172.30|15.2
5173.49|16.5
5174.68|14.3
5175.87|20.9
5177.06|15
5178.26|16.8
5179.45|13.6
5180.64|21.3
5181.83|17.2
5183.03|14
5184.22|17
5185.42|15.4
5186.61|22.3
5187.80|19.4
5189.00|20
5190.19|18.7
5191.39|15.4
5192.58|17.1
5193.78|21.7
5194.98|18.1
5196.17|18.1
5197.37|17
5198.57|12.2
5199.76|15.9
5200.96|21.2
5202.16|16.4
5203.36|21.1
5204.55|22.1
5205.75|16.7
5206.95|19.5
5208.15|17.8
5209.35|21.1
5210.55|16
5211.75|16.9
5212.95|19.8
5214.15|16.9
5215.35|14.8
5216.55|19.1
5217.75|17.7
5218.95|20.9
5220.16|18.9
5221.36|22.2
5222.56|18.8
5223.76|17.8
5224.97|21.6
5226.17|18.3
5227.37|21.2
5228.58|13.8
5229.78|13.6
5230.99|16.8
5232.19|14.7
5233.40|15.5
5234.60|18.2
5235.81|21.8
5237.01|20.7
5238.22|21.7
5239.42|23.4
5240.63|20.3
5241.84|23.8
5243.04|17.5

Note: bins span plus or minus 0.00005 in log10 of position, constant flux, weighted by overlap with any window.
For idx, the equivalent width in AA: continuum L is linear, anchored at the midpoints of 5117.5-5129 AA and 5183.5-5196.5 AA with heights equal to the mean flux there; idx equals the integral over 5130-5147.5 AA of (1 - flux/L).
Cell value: -0.6 AA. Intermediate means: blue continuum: 16.4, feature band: 17.4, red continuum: 18.4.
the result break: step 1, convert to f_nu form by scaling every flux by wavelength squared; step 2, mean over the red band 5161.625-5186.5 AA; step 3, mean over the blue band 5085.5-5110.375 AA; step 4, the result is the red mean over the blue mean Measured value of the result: 1.0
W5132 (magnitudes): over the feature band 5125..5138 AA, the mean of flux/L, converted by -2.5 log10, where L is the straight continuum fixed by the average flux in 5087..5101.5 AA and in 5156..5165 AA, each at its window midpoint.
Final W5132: -0.11 mag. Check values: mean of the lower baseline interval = 16.7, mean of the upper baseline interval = 15.6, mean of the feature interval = 17.8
